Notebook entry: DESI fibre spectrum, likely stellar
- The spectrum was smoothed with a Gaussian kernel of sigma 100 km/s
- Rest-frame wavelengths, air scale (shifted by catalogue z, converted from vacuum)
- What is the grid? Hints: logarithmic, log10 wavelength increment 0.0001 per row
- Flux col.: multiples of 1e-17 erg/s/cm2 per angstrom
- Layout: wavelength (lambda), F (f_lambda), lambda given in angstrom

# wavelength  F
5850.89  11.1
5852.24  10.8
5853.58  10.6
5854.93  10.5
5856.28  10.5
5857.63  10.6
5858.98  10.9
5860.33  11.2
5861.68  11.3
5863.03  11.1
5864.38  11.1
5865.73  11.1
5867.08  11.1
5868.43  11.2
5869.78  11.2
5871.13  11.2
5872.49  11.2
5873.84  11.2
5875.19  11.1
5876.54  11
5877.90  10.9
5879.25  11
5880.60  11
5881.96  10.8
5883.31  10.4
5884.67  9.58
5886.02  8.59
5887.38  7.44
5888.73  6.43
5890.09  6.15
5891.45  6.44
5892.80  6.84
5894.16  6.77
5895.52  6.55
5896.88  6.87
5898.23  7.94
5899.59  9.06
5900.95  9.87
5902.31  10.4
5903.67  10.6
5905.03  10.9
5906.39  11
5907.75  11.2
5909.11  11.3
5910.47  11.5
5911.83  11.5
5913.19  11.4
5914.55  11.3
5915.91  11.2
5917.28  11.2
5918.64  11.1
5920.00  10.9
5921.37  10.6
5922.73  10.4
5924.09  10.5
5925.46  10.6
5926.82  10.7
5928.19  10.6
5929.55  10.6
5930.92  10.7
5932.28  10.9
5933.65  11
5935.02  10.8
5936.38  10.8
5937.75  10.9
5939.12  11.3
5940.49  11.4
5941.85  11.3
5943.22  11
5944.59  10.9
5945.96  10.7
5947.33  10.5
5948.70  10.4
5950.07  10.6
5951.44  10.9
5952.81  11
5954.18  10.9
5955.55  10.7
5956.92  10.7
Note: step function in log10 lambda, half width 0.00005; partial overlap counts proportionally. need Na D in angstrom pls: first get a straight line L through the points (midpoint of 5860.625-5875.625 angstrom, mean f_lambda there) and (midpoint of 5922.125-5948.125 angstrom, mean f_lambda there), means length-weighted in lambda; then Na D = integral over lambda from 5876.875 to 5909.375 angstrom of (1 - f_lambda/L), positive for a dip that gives 5.77 angstrom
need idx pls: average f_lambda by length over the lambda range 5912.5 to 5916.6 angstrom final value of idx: 11.3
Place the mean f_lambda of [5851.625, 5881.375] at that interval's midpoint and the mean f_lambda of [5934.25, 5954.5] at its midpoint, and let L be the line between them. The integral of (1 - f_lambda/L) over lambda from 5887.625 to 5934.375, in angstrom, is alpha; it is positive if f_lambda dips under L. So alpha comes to 4.7 angstrom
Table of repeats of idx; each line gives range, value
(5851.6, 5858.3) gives 10.6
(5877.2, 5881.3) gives 11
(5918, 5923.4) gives 10.7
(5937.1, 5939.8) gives 11.1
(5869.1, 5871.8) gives 11.2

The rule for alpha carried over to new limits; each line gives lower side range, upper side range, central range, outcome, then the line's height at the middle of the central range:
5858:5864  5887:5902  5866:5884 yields -2.9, 9.54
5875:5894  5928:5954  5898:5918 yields -2.0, 9.78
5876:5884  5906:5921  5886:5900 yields 5.0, 11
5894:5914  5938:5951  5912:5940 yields -1.2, 10.4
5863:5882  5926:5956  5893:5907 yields 2.6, 11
